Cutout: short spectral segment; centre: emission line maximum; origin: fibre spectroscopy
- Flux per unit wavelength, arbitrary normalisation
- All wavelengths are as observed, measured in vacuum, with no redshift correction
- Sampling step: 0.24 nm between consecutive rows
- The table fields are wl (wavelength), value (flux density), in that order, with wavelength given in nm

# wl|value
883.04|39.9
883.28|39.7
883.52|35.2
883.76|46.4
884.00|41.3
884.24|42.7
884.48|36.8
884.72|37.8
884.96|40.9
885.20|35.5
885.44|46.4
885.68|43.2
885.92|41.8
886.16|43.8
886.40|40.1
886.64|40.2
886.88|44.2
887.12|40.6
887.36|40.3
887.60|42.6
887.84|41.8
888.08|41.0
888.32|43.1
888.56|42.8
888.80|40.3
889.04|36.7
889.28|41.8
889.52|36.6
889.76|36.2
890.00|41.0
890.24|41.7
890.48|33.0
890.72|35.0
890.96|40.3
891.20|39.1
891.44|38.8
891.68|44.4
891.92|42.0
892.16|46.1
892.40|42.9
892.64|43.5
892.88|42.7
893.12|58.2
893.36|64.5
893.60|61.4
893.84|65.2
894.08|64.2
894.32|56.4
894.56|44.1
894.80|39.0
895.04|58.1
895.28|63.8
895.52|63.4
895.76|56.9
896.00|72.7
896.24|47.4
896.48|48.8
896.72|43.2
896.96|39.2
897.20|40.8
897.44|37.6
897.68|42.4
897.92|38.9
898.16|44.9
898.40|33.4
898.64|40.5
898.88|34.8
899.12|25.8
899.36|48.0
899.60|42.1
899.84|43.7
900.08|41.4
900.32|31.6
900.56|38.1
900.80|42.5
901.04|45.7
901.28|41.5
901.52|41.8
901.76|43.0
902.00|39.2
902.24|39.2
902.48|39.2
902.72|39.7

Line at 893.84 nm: [S II] 6716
